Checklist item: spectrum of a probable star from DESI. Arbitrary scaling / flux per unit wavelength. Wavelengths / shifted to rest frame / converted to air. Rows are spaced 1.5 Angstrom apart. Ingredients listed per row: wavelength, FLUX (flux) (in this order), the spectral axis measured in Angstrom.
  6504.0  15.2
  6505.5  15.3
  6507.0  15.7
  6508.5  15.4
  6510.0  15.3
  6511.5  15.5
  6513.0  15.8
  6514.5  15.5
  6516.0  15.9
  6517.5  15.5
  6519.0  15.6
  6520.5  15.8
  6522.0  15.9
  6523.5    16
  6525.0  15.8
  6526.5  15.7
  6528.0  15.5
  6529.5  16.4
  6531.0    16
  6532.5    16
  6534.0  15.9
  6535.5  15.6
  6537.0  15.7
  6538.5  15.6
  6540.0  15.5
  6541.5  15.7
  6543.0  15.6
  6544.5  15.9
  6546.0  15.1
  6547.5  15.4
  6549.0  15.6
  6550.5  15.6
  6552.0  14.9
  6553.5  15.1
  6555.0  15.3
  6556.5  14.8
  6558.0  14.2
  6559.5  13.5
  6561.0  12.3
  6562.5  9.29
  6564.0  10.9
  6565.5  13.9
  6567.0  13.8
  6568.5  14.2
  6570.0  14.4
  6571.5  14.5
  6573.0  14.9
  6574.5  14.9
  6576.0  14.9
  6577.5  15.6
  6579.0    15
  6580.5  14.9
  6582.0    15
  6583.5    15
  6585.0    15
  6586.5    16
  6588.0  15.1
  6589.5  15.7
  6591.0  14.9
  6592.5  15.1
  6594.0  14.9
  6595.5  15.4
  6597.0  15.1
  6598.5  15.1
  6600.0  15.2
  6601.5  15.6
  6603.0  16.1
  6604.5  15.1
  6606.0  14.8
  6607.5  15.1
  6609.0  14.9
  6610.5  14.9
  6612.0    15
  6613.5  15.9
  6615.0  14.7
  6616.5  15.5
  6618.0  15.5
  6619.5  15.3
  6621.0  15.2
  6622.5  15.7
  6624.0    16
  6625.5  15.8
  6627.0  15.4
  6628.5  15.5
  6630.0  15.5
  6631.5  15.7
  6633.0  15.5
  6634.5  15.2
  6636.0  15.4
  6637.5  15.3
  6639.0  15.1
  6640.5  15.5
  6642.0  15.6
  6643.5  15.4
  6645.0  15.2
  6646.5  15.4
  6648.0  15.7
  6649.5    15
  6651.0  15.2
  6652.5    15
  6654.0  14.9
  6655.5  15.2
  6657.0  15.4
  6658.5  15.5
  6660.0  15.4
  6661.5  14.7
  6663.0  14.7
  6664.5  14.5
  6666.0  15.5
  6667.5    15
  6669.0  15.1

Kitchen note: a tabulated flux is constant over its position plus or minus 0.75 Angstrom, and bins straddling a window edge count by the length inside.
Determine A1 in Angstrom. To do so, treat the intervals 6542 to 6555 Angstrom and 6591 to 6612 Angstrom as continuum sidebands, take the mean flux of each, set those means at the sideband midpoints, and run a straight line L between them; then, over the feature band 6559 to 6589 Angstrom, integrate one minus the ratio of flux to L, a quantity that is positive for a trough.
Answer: 2.2 Angstrom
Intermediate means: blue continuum 15.4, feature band 14.2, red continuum 15.2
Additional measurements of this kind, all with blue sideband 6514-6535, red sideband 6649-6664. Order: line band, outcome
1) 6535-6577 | 3.0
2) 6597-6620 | 0.2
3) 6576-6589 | 0.3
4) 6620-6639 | -0.3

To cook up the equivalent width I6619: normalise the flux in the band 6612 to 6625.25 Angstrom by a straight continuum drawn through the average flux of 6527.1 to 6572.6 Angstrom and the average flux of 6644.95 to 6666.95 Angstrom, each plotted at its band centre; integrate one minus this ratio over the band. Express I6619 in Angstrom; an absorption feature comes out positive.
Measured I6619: -0.4 Angstrom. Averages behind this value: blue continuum 14.7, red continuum 15.2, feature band 15.5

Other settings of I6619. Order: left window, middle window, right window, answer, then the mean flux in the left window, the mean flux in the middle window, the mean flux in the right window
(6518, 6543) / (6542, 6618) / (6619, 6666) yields 3.8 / 15.8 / 14.8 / 15.3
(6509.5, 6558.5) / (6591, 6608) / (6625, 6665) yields 0.2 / 15.6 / 15.2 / 15.3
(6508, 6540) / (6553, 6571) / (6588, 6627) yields 2.4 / 15.7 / 13.5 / 15.3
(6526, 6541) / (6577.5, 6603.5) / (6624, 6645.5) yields 0.6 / 15.8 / 15.2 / 15.5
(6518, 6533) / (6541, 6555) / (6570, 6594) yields 0.1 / 15.9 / 15.4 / 15.1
